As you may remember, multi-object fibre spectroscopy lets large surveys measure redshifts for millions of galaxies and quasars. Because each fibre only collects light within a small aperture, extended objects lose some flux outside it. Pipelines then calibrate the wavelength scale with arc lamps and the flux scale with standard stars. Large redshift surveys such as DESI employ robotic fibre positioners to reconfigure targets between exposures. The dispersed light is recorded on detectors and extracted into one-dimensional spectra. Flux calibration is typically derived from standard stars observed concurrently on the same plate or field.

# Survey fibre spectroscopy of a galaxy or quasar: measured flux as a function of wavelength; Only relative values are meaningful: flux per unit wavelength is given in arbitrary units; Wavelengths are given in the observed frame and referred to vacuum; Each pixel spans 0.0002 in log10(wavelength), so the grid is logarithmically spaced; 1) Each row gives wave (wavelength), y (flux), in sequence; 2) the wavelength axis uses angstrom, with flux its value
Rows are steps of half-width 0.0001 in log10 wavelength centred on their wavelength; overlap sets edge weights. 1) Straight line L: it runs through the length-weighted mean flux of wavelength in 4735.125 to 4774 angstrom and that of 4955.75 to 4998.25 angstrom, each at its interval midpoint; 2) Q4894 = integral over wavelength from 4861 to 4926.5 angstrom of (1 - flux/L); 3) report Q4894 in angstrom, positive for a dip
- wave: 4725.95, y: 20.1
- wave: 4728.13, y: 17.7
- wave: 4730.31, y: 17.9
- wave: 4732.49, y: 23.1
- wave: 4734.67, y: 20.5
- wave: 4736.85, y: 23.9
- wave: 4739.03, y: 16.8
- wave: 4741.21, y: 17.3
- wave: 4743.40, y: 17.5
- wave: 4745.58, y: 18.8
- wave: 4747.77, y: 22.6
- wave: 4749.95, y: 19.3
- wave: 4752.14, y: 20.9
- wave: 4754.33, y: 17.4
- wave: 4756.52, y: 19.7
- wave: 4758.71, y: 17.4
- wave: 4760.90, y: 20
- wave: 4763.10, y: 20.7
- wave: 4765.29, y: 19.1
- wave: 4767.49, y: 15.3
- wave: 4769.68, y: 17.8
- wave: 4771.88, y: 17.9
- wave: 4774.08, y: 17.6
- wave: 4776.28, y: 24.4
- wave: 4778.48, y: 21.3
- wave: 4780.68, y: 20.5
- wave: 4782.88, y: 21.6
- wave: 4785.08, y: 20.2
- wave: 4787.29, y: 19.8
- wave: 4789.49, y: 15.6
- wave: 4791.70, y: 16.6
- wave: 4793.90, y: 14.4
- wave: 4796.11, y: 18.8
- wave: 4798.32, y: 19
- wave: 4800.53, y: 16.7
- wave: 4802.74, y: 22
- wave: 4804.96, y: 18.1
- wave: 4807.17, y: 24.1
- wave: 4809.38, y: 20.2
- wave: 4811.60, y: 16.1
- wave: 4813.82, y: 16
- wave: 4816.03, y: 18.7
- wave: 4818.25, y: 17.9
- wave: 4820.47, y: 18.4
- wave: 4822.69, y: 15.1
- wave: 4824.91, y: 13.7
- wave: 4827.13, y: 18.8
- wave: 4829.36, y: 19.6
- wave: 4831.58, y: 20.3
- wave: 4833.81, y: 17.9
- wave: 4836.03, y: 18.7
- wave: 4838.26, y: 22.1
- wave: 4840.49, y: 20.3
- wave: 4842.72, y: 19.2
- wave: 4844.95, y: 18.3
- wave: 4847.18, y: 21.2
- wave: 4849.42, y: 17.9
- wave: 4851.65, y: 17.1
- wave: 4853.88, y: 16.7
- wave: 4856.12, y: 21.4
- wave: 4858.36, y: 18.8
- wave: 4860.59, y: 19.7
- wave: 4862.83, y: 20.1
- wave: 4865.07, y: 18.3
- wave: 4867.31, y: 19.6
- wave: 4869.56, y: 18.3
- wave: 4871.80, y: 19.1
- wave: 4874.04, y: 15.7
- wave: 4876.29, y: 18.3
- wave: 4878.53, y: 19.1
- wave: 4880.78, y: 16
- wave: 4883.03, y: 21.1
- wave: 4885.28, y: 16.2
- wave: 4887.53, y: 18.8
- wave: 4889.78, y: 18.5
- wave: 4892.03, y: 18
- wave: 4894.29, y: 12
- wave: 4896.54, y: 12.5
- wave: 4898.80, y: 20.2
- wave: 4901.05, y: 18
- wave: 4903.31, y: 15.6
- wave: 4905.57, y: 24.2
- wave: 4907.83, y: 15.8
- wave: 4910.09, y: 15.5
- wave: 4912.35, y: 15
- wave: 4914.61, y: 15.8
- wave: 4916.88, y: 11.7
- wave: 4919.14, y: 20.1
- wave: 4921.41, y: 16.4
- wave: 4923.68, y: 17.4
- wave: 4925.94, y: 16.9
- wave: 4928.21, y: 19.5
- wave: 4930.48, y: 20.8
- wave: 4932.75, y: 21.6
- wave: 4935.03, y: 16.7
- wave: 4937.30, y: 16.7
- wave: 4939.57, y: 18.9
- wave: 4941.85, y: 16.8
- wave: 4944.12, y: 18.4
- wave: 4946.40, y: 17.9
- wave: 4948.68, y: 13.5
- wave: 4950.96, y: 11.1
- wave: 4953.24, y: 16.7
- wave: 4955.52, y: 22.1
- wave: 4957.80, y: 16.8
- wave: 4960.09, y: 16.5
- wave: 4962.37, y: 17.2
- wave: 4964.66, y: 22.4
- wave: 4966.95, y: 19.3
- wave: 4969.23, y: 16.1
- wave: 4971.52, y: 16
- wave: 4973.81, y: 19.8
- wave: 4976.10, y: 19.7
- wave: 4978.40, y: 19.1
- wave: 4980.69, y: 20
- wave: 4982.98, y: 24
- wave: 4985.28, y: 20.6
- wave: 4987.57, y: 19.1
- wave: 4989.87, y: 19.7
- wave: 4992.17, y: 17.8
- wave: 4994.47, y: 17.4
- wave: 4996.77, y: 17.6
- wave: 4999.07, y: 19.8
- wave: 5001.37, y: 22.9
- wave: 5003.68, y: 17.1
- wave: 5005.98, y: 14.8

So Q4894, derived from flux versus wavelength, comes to 5.3 angstrom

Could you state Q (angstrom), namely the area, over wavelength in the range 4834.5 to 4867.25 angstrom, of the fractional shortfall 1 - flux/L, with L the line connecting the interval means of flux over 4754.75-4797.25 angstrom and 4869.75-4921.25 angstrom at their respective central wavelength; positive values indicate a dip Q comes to -2.7 angstrom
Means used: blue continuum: 18.9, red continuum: 17.2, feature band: 19.3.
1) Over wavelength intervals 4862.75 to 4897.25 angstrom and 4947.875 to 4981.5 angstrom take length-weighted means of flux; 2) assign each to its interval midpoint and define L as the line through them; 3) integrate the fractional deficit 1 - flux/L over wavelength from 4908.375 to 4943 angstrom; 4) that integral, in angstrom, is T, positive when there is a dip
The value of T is 0.8 angstrom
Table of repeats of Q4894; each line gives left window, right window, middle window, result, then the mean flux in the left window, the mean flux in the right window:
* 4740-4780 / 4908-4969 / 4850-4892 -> -1.02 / 19.2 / 17.3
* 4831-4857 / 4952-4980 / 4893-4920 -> 3.58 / 19.2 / 18.5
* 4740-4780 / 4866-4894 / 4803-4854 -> -0.30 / 19.2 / 18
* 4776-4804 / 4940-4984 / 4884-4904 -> 1.94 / 19.1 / 18.1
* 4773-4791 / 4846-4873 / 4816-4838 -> 1.59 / 20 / 19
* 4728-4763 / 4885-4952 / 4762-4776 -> 0.54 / 19.5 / 17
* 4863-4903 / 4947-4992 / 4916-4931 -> 0.41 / 17.6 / 18.4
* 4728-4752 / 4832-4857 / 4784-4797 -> 1.28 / 19.7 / 19.2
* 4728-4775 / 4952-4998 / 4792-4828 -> 2.02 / 19.1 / 18.9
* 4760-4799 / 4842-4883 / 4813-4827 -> 1.49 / 18.9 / 18.7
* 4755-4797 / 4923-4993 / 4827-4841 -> -0.75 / 18.9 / 18.4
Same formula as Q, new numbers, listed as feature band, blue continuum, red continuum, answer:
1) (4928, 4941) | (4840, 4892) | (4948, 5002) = -0.25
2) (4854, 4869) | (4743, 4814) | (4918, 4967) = -0.77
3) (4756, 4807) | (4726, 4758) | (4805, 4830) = -0.66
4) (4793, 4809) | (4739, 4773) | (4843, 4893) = -0.41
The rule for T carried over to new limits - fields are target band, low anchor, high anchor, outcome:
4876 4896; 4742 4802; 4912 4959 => 0.4 angstrom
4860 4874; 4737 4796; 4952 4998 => 0.0 angstrom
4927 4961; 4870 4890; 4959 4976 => 1.2 angstrom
